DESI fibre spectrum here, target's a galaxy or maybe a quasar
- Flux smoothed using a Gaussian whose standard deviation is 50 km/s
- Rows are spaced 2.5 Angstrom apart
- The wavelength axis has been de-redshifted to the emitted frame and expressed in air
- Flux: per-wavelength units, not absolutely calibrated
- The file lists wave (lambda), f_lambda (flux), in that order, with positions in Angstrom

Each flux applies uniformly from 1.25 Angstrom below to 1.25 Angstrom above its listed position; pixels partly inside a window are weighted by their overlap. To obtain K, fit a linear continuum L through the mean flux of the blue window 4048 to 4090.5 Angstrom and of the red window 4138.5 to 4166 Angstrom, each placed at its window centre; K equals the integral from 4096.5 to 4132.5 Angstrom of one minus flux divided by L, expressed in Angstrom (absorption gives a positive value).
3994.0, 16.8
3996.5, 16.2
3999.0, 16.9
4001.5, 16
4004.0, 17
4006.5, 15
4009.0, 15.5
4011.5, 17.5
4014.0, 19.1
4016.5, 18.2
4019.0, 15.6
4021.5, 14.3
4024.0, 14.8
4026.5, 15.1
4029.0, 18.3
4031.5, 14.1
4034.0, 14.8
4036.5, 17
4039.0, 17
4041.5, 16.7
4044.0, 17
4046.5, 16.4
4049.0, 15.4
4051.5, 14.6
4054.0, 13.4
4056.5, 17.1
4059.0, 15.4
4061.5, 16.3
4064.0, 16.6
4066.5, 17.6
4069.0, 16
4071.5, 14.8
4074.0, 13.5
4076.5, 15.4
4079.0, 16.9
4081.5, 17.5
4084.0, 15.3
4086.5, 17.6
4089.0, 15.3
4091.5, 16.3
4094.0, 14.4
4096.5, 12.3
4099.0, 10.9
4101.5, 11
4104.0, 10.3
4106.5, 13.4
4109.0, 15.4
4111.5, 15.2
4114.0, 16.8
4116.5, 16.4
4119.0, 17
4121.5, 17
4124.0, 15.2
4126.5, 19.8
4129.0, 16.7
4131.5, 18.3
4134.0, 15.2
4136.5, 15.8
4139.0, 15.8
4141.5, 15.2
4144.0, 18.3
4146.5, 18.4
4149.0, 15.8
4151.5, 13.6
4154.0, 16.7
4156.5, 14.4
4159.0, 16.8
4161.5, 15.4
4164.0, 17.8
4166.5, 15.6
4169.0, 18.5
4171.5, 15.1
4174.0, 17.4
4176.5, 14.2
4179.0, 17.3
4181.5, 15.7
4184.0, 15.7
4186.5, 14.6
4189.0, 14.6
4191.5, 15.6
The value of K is 2.04 Angstrom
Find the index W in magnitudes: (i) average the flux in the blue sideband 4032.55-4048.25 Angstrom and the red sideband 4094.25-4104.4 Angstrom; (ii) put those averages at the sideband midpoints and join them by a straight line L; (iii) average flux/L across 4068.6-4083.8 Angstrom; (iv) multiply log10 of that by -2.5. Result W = -0.17 mag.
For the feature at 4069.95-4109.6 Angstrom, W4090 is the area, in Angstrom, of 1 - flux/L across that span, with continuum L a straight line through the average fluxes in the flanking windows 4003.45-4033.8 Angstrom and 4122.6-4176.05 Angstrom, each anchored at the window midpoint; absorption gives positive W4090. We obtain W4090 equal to 4.6 Angstrom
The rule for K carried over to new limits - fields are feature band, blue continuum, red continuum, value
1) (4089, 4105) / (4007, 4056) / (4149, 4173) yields 3.2 Angstrom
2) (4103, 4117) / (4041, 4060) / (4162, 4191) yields 1.1 Angstrom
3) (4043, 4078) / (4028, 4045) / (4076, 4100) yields 0.4 Angstrom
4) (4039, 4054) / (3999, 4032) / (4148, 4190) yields 0.3 Angstrom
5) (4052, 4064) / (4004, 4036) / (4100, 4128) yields 0.1 Angstrom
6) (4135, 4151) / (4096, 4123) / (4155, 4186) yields -1.2 Angstrom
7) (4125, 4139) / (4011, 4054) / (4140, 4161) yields -0.8 Angstrom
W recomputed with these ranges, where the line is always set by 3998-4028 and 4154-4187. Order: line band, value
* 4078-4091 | -0.02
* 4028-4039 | 0.01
